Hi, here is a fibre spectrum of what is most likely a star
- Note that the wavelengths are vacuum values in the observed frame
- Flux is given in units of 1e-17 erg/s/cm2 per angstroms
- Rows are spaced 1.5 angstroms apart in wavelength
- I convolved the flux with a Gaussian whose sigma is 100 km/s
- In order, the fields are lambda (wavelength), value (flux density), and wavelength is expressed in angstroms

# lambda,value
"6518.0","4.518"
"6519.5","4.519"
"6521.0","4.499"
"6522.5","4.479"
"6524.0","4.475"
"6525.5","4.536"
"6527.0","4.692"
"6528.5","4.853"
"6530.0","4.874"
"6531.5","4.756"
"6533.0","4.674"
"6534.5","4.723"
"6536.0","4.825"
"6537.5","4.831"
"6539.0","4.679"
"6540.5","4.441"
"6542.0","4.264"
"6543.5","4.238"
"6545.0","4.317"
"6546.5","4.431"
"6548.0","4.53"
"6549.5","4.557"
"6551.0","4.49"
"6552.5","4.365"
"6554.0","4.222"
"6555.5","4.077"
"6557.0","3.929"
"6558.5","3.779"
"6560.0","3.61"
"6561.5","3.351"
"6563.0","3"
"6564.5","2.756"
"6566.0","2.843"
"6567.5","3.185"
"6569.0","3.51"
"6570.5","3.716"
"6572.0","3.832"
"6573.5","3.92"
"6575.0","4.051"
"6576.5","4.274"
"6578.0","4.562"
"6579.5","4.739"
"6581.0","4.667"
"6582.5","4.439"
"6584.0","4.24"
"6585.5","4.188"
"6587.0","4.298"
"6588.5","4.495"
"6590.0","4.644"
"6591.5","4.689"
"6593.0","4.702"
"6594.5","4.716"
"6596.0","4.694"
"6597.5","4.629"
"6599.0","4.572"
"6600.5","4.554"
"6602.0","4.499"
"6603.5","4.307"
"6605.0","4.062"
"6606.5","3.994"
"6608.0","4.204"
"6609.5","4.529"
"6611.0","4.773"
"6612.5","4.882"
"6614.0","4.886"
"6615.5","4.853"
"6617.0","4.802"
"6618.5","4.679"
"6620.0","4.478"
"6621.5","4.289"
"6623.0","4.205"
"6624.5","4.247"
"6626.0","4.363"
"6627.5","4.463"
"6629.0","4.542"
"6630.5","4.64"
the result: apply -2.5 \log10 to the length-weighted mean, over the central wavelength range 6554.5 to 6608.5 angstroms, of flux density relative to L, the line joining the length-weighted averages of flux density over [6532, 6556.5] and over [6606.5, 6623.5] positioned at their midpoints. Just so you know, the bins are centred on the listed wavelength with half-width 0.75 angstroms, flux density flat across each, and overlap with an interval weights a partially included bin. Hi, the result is 0.11 mag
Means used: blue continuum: 4.48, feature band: 4.1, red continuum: 4.58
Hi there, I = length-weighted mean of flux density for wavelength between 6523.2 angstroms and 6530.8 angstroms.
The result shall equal 4.69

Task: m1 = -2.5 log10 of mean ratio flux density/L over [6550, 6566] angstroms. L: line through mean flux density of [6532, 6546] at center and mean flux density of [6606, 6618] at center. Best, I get 0.22 mag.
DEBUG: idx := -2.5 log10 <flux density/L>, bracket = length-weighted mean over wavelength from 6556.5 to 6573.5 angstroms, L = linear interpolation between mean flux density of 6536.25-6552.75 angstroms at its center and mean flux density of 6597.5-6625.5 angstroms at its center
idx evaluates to 0.29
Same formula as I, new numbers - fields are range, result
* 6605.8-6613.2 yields 4.48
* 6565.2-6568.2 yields 3.01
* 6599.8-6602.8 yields 4.52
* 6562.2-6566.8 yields 2.88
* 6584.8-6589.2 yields 4.33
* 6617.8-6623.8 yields 4.41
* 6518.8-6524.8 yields 4.49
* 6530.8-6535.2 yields 4.72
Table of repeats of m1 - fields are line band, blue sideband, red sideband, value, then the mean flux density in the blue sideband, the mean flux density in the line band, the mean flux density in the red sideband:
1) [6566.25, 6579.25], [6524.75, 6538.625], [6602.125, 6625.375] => 0.19 mag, 4.75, 3.87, 4.48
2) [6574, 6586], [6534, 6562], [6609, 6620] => 0.03 mag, 4.3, 4.39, 4.76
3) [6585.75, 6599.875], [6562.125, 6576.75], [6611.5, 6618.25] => -0.10 mag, 3.48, 4.59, 4.84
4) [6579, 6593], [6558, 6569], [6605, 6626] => -0.19 mag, 3.22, 4.5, 4.5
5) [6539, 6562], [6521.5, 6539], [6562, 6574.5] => -0.06 mag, 4.7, 4.2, 3.36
